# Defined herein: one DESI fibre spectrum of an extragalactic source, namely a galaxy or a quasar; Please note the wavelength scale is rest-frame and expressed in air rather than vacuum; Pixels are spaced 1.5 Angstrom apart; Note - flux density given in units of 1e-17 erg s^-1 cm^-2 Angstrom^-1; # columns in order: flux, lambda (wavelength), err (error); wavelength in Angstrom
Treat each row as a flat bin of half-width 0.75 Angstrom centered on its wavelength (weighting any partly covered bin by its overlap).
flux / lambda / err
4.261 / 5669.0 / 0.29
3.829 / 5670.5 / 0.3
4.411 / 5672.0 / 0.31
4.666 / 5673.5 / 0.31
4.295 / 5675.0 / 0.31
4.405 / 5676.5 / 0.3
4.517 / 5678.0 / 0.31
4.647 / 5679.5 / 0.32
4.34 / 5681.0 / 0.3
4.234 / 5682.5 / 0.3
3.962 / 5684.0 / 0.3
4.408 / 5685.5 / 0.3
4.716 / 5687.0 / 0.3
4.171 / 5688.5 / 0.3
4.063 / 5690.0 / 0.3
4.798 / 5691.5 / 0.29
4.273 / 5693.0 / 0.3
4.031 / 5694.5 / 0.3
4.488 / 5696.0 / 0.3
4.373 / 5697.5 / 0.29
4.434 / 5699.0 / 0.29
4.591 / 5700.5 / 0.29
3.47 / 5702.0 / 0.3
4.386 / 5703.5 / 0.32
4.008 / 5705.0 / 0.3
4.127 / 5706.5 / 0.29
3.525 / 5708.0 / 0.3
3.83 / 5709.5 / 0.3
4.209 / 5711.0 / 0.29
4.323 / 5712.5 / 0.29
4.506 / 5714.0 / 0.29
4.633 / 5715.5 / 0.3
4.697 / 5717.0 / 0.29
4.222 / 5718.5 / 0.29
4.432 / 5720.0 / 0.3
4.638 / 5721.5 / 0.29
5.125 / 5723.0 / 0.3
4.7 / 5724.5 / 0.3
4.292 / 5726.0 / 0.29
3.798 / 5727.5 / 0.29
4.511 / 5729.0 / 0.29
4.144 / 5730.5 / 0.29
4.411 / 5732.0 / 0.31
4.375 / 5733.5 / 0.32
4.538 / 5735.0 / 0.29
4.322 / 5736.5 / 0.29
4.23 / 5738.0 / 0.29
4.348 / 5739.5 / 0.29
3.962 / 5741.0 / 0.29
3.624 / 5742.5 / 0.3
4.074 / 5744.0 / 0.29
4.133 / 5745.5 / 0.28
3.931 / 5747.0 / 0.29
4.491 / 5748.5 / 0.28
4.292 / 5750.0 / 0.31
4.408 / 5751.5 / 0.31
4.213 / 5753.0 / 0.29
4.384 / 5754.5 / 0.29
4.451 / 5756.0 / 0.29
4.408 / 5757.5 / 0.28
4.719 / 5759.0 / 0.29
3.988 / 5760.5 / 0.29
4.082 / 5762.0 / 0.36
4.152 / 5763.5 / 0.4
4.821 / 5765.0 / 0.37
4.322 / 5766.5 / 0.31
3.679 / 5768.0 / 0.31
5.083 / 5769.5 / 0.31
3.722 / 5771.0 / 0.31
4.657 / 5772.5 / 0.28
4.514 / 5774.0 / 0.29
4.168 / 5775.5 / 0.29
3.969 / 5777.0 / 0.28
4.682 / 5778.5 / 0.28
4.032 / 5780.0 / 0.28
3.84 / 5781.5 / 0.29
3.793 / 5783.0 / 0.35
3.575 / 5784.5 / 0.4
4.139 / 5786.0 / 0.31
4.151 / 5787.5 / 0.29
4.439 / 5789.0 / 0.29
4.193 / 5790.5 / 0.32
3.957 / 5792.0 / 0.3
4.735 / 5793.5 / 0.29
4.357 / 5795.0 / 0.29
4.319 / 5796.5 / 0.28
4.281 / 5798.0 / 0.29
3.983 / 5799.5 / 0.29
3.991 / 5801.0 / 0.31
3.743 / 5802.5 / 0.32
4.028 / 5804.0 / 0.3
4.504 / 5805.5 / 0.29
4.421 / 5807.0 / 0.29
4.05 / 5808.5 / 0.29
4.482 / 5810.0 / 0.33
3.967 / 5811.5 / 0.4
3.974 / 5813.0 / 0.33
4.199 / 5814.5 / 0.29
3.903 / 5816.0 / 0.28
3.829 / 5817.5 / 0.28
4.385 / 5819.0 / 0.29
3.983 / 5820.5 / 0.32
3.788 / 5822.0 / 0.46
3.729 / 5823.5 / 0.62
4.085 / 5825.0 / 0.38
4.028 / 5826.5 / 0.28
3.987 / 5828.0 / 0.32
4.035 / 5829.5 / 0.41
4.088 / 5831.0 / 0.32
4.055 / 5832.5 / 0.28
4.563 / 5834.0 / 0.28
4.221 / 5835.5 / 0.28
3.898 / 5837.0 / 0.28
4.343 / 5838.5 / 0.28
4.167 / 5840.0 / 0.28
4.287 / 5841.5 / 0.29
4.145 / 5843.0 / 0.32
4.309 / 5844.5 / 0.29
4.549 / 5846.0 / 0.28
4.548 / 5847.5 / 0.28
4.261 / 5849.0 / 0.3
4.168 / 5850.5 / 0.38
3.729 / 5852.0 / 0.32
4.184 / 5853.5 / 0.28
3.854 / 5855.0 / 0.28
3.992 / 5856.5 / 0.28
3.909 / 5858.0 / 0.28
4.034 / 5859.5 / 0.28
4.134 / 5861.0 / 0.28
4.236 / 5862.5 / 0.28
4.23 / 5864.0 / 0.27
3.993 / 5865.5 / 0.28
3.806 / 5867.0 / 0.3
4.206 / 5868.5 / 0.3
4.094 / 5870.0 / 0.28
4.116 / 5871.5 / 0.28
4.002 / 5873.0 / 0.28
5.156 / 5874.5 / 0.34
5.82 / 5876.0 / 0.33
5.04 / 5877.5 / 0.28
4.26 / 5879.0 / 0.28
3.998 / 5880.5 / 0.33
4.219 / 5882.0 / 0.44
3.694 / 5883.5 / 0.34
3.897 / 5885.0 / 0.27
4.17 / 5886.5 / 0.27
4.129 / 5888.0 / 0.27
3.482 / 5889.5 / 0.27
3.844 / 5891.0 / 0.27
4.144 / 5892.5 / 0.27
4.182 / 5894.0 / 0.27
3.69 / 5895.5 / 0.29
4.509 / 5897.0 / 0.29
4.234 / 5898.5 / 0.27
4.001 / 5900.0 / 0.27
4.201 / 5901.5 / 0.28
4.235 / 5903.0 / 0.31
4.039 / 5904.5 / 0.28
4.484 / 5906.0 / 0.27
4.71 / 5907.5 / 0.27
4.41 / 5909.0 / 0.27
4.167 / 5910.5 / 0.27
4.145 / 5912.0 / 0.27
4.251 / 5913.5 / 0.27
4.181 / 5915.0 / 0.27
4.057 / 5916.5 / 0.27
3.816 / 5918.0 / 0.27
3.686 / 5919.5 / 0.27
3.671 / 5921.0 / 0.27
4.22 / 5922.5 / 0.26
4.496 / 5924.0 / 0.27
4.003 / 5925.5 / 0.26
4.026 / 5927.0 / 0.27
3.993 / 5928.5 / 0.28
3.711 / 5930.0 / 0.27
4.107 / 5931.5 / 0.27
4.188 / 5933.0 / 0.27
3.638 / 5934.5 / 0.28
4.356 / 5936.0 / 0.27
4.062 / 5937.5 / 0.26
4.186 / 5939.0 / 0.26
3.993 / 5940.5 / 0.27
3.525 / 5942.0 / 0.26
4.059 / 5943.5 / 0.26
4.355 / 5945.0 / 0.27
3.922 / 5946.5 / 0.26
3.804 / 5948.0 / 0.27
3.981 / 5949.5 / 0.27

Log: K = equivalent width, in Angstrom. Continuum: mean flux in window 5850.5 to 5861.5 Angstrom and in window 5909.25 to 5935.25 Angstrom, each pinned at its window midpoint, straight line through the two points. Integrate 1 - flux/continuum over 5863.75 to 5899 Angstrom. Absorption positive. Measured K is -1.8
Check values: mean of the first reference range 3.99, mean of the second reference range 4.03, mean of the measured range 4.2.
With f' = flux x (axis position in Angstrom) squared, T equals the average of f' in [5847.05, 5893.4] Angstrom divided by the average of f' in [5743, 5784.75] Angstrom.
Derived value 1.02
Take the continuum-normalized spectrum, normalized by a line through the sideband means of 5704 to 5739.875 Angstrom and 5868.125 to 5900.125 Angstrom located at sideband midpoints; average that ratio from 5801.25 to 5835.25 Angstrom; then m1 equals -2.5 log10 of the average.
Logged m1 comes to 0.048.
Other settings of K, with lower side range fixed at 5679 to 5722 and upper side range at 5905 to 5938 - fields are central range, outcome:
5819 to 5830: 0.6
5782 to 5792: 0.4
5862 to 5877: -0.8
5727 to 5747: 0.4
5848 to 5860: 0.4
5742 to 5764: 0.1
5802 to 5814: 0.1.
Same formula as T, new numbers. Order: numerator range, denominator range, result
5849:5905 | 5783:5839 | 1.03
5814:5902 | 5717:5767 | 1.00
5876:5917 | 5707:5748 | 1.04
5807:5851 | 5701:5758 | 1.00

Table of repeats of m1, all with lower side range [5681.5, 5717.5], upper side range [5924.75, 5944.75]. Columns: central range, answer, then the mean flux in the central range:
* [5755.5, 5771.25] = -0.04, 4.33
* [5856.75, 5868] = 0.01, 4.05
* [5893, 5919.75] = -0.04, 4.18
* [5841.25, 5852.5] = -0.04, 4.26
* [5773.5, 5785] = 0.03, 4.07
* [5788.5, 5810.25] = -0.02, 4.22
